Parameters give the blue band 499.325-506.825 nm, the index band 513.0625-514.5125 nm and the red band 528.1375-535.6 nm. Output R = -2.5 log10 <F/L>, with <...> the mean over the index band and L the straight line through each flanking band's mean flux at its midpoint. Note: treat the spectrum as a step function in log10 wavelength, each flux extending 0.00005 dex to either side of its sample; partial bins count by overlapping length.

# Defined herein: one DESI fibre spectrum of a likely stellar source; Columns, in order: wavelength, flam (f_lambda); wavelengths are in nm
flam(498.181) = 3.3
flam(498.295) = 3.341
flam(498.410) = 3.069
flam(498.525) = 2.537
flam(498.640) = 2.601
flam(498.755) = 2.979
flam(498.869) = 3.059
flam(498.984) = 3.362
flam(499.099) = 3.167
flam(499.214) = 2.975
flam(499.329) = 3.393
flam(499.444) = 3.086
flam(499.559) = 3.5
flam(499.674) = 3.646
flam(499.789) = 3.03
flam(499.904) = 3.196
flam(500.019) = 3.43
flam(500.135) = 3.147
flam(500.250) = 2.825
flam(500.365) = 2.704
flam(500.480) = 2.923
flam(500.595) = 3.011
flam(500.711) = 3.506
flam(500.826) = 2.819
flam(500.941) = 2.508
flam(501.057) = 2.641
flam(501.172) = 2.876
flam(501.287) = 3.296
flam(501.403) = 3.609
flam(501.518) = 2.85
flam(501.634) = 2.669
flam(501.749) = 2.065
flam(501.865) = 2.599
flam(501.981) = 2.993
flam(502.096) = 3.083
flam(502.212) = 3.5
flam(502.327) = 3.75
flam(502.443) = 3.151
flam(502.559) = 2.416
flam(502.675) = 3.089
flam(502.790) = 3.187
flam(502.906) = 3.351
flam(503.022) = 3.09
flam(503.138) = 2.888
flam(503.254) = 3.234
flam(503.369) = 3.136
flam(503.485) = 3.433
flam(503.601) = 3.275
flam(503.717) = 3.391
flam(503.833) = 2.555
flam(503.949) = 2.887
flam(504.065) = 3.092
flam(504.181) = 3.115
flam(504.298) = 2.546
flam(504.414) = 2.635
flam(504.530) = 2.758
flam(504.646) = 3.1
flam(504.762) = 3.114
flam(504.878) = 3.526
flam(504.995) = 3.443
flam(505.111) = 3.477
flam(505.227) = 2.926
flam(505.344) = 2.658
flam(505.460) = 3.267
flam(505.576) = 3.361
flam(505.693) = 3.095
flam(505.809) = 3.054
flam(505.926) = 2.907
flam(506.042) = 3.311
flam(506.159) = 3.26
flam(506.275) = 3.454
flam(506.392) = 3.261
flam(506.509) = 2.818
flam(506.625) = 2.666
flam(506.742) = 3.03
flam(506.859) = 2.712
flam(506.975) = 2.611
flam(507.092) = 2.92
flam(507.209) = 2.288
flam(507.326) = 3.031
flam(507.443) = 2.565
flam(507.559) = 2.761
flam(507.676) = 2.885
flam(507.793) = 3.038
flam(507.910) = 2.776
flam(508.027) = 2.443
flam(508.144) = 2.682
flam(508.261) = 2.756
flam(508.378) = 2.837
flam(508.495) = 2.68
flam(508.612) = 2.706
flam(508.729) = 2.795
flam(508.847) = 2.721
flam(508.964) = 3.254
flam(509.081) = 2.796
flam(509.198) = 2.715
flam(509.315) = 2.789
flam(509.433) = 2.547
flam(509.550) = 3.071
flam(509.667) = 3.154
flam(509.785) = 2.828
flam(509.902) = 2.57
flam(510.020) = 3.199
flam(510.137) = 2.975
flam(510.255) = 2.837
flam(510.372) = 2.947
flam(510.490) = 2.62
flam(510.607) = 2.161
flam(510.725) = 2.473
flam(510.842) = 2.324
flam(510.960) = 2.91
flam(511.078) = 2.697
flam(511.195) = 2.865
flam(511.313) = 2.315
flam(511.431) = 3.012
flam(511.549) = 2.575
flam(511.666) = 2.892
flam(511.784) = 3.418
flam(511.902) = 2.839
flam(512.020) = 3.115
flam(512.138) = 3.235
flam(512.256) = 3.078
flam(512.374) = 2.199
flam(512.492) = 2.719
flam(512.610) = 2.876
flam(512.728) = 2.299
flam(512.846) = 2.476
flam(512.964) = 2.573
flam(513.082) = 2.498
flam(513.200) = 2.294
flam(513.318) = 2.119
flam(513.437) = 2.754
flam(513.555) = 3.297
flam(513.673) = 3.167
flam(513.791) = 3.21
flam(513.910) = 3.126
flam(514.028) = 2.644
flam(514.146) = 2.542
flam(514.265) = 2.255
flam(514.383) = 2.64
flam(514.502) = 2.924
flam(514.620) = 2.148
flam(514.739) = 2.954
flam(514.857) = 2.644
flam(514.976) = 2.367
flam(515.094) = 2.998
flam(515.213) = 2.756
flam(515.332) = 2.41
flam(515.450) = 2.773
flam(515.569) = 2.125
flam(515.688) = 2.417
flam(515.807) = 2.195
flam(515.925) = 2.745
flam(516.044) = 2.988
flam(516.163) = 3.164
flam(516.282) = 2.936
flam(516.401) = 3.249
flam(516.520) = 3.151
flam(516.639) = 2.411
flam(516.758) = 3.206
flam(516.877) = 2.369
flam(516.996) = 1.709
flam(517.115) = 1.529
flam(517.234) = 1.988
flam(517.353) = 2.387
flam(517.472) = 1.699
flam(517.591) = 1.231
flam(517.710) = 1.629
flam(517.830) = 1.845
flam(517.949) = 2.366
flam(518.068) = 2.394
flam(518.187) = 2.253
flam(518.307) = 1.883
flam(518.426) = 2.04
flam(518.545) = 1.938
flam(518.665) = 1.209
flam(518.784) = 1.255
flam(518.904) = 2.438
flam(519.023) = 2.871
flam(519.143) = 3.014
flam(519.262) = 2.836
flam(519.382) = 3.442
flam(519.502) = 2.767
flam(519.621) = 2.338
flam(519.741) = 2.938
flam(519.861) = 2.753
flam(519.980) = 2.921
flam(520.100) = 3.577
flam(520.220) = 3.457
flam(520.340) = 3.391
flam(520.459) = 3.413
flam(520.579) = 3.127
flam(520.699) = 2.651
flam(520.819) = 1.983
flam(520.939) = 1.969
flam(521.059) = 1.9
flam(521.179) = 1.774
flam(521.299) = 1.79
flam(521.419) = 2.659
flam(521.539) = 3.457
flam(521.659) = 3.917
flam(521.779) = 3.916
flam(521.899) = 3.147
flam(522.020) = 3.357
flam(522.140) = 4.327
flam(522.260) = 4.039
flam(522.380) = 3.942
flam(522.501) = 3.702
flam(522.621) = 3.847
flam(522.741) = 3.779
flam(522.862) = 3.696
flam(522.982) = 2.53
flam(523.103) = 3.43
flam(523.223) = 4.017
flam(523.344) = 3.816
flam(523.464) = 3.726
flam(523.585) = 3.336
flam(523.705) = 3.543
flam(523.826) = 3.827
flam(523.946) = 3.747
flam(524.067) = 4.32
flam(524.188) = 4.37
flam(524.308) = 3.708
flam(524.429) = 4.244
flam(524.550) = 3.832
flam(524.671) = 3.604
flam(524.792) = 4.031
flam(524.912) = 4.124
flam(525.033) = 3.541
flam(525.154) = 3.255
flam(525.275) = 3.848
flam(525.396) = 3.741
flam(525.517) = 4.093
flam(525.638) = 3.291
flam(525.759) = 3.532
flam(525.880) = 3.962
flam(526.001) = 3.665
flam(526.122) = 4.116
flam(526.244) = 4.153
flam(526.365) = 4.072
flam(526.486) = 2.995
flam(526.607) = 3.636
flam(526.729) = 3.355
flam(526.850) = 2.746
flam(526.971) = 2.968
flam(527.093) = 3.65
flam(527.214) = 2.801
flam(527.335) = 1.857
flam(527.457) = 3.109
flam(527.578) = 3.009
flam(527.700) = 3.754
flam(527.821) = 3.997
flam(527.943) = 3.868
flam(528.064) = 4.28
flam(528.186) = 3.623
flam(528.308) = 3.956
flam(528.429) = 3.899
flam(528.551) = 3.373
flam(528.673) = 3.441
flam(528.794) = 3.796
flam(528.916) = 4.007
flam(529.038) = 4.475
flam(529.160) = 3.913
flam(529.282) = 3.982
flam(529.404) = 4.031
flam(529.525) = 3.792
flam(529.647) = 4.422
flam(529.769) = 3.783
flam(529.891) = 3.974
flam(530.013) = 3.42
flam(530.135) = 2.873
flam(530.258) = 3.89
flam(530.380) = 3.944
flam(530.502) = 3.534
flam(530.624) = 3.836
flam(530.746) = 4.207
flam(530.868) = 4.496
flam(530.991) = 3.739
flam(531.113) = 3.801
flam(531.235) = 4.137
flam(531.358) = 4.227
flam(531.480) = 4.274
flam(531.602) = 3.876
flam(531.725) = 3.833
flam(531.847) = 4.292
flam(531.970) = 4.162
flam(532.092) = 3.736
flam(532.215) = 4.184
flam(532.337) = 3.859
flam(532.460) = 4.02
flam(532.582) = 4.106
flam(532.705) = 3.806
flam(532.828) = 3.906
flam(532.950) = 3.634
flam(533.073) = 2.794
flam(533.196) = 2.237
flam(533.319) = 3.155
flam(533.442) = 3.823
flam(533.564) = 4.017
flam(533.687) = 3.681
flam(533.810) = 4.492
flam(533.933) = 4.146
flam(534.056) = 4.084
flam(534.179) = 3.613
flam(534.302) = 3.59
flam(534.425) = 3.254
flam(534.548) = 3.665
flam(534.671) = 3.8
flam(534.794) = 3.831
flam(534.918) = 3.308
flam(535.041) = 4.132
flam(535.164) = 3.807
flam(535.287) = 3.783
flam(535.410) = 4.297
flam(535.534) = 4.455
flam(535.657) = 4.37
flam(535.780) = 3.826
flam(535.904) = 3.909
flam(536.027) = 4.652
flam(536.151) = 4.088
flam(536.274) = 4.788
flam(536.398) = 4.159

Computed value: 0.22 mag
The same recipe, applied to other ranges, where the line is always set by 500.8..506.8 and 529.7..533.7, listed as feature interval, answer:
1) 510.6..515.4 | 0.21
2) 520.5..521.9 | 0.29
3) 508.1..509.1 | 0.13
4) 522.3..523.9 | -0.02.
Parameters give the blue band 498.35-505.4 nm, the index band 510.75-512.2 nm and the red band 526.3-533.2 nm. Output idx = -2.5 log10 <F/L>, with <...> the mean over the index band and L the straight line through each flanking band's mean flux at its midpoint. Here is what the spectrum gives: 0.16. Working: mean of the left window 3.05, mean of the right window 3.72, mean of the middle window 2.84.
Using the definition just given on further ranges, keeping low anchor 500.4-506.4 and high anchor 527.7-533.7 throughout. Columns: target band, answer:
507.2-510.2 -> 0.14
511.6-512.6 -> 0.13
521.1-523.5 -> 0.05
